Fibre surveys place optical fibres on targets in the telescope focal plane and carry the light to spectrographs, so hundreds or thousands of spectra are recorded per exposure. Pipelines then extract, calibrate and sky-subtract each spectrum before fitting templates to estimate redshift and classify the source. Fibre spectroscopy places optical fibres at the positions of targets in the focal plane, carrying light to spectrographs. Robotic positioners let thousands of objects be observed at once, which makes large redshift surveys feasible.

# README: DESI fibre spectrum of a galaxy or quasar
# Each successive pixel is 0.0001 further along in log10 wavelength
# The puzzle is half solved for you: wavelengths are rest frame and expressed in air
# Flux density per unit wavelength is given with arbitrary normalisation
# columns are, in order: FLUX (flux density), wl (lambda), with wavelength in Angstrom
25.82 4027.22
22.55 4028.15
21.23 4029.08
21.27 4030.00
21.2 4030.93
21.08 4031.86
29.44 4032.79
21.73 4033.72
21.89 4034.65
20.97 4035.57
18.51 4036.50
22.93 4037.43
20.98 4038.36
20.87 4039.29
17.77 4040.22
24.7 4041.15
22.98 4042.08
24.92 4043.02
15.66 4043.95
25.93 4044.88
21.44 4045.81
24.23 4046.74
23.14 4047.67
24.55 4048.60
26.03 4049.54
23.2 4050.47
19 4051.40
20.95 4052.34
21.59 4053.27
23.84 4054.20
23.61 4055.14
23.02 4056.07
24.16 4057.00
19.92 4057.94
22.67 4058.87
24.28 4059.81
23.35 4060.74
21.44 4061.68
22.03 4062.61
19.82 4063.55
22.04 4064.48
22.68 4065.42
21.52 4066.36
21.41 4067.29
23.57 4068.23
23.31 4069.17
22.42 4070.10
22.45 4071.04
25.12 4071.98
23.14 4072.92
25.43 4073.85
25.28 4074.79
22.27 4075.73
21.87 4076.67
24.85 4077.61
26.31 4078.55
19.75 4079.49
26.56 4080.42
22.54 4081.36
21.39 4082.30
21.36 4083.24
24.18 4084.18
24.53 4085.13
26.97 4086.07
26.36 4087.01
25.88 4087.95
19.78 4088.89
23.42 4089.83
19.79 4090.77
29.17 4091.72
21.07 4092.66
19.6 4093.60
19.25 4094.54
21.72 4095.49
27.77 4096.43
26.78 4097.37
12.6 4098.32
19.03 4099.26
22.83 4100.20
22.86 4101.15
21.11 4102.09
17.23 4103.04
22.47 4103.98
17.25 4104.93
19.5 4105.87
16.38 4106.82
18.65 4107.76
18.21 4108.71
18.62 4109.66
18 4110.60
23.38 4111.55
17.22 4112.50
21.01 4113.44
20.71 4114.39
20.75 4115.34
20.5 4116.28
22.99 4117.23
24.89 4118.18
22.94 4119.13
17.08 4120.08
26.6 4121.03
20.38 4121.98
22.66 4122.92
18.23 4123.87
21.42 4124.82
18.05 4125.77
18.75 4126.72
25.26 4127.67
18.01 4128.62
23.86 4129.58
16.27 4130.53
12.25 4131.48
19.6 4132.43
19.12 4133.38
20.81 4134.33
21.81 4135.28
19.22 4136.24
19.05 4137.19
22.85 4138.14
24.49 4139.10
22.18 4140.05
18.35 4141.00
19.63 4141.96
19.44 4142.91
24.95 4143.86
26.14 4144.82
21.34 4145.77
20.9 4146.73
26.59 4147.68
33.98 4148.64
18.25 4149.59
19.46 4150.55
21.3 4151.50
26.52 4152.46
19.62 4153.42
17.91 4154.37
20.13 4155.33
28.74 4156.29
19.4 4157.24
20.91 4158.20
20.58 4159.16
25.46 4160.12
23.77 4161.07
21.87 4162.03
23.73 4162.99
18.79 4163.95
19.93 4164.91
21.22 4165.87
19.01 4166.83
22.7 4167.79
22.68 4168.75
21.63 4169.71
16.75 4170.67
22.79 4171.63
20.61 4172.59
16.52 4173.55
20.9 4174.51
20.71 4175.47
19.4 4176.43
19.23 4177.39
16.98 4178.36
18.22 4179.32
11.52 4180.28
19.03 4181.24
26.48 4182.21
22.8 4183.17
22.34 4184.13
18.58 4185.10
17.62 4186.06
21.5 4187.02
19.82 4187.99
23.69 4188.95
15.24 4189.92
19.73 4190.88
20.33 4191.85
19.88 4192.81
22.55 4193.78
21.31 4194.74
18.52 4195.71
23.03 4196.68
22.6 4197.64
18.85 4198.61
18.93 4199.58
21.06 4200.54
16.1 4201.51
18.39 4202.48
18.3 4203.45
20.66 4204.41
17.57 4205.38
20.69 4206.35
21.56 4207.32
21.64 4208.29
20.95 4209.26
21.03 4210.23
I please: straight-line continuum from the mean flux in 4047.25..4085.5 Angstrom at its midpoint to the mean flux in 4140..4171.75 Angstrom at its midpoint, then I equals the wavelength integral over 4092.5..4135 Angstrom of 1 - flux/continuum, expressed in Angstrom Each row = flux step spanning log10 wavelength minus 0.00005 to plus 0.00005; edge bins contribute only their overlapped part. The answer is 4.00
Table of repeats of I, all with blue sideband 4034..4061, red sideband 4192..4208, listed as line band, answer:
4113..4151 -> -0.4 Angstrom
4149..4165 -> -0.8 Angstrom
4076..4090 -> -1.2 Angstrom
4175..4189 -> 0.4 Angstrom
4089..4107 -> 0.4 Angstrom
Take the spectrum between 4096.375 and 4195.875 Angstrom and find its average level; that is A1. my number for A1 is 20.7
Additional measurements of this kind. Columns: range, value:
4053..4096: 23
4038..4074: 22.5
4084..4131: 21.2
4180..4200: 20.3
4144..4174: 21.9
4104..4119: 20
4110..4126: 21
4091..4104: 21.6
